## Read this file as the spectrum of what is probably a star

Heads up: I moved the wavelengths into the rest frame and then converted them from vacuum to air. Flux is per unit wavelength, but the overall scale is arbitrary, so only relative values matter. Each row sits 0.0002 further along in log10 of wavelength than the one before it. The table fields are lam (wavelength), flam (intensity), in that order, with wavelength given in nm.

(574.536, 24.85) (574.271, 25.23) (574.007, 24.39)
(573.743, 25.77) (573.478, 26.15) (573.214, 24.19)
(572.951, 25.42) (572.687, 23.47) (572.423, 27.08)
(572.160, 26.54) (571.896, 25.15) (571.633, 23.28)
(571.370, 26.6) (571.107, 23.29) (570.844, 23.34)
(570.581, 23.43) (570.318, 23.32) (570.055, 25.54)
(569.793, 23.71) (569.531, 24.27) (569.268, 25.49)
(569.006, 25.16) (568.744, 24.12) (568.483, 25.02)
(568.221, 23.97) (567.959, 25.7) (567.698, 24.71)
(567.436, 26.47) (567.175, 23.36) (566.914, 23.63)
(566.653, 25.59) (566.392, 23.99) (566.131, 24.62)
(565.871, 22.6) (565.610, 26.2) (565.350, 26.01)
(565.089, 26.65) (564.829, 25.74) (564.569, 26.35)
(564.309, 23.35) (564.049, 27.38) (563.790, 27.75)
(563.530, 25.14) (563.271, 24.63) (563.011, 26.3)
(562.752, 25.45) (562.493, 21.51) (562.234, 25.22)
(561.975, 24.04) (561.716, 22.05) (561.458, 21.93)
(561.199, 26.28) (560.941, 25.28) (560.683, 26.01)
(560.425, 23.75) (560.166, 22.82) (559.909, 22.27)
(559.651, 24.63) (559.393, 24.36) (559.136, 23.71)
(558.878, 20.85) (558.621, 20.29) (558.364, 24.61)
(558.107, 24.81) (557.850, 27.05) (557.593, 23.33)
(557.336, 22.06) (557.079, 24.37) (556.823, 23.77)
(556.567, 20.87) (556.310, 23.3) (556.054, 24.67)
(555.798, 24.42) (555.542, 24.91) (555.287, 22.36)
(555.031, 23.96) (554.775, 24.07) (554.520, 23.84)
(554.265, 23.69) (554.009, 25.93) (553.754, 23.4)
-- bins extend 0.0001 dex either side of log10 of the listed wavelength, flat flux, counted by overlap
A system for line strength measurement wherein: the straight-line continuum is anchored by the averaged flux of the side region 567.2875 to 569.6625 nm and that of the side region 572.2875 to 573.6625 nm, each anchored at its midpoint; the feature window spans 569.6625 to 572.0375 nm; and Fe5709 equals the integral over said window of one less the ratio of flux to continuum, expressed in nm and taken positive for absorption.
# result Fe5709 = 0.089 nm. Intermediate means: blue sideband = 25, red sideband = 25.3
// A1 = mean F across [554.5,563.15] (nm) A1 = 23.8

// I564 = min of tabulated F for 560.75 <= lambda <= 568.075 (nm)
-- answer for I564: 21.51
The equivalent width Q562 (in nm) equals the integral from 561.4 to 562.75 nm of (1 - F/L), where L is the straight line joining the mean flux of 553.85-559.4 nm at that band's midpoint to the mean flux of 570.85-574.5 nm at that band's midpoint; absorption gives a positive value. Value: 0.05 nm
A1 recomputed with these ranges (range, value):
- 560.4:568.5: 24.9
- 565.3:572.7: 24.7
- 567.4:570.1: 24.9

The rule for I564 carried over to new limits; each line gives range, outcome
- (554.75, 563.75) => 20.29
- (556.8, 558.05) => 22.06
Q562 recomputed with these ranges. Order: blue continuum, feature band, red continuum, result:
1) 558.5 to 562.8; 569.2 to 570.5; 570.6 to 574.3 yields 0.01 nm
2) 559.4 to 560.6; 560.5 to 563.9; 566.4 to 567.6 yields -0.11 nm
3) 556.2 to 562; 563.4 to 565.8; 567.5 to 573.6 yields -0.18 nm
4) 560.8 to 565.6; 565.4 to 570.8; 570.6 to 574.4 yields 0.10 nm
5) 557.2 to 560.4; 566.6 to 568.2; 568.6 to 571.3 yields -0.05 nm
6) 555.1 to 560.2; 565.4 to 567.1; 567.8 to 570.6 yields -0.01 nm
